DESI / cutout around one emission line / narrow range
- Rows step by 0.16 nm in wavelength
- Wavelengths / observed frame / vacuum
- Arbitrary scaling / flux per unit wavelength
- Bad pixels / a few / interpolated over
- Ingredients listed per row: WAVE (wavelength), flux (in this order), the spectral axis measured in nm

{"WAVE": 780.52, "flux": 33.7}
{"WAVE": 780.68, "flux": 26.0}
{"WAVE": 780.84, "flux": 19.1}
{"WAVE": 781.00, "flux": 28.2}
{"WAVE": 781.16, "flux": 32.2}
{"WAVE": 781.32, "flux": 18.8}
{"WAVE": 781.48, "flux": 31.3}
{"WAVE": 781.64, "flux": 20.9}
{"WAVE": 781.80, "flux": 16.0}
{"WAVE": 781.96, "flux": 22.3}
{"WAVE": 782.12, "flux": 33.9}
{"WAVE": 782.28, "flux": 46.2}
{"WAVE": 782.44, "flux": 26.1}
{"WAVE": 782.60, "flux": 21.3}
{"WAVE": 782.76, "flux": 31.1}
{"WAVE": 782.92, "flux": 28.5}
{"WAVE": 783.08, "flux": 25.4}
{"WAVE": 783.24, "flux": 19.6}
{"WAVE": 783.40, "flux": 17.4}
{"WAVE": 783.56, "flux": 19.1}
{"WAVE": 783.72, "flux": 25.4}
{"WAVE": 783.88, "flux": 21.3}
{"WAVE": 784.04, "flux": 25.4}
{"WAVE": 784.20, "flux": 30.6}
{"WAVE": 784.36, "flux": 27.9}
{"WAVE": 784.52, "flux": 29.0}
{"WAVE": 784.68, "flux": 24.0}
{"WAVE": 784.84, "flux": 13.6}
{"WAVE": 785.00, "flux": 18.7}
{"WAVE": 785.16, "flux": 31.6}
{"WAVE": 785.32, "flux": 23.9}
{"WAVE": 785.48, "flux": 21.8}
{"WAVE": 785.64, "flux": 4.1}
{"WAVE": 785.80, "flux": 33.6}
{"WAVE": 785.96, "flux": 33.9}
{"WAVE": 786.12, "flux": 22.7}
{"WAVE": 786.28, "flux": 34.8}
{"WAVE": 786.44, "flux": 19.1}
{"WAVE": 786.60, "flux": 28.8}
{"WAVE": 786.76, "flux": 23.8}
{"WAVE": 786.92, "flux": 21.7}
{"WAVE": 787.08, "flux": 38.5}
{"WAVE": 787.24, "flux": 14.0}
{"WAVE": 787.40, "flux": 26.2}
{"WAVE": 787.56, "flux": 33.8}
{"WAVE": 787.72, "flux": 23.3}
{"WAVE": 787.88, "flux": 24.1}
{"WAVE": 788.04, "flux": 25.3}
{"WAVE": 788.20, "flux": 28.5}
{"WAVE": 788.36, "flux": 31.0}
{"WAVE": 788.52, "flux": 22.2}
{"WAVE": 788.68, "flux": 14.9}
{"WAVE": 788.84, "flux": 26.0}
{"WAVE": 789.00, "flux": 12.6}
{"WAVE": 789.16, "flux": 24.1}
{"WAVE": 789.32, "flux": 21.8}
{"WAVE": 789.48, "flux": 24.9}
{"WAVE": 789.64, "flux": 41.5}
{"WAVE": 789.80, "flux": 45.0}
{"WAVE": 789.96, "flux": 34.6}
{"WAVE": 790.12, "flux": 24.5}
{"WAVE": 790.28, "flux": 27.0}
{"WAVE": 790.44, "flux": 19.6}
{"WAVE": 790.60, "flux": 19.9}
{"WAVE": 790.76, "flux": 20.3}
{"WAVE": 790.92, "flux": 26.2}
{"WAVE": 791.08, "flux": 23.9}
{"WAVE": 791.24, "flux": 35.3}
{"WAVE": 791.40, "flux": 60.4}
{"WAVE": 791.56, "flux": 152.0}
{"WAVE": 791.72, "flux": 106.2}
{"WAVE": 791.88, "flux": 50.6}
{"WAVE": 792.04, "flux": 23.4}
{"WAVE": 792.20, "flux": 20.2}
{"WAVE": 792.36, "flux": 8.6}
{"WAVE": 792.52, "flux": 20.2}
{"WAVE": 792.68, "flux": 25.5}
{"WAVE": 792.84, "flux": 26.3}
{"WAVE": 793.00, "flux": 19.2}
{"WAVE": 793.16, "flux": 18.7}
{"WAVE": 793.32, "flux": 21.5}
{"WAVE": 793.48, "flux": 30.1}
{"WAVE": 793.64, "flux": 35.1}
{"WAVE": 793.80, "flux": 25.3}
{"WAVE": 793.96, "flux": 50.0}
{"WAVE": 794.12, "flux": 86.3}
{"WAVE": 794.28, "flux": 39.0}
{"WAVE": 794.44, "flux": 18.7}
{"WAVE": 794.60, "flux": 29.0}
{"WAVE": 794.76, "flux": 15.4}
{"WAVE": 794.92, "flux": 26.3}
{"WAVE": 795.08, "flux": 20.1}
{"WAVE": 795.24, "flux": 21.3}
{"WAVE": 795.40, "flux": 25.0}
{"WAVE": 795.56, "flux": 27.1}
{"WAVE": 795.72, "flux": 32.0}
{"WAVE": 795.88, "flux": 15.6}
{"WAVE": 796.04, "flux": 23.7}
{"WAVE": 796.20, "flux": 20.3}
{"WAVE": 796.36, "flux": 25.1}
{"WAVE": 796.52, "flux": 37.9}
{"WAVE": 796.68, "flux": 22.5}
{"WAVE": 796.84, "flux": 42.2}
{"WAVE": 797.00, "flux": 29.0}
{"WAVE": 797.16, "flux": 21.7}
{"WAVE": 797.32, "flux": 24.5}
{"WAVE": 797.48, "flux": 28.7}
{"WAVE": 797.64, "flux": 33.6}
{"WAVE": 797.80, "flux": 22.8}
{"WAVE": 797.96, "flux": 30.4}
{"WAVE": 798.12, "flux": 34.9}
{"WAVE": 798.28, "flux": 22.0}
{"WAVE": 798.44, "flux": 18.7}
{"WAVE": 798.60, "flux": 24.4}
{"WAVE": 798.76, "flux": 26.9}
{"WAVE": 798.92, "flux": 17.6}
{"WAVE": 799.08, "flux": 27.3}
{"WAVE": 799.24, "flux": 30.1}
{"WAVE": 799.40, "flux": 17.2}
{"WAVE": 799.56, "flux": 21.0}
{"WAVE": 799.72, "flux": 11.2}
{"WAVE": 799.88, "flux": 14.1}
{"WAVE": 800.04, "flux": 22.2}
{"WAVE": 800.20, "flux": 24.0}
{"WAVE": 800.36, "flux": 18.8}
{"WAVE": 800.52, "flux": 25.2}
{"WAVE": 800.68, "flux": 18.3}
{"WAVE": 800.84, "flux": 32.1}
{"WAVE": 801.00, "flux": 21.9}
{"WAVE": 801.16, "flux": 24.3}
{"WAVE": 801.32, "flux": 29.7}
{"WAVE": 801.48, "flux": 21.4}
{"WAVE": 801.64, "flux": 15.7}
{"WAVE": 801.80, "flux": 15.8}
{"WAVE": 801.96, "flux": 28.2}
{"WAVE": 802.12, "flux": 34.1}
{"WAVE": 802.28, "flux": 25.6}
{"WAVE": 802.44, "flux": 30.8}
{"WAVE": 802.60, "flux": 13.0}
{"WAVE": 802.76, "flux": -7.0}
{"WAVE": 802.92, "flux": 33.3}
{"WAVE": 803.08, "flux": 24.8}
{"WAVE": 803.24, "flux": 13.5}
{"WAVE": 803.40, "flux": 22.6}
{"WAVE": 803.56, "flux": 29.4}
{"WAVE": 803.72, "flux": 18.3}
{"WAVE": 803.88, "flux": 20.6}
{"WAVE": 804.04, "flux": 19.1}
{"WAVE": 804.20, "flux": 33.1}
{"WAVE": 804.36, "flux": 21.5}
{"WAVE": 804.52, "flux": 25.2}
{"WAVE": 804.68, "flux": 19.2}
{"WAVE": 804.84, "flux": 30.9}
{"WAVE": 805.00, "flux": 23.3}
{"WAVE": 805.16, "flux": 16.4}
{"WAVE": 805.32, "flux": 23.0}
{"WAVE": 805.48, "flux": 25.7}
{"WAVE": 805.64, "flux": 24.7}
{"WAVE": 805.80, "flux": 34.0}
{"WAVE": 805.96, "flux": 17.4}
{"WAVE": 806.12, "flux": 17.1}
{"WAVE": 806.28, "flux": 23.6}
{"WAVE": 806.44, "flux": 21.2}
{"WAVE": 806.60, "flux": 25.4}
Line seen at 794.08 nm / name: [N II] 6583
